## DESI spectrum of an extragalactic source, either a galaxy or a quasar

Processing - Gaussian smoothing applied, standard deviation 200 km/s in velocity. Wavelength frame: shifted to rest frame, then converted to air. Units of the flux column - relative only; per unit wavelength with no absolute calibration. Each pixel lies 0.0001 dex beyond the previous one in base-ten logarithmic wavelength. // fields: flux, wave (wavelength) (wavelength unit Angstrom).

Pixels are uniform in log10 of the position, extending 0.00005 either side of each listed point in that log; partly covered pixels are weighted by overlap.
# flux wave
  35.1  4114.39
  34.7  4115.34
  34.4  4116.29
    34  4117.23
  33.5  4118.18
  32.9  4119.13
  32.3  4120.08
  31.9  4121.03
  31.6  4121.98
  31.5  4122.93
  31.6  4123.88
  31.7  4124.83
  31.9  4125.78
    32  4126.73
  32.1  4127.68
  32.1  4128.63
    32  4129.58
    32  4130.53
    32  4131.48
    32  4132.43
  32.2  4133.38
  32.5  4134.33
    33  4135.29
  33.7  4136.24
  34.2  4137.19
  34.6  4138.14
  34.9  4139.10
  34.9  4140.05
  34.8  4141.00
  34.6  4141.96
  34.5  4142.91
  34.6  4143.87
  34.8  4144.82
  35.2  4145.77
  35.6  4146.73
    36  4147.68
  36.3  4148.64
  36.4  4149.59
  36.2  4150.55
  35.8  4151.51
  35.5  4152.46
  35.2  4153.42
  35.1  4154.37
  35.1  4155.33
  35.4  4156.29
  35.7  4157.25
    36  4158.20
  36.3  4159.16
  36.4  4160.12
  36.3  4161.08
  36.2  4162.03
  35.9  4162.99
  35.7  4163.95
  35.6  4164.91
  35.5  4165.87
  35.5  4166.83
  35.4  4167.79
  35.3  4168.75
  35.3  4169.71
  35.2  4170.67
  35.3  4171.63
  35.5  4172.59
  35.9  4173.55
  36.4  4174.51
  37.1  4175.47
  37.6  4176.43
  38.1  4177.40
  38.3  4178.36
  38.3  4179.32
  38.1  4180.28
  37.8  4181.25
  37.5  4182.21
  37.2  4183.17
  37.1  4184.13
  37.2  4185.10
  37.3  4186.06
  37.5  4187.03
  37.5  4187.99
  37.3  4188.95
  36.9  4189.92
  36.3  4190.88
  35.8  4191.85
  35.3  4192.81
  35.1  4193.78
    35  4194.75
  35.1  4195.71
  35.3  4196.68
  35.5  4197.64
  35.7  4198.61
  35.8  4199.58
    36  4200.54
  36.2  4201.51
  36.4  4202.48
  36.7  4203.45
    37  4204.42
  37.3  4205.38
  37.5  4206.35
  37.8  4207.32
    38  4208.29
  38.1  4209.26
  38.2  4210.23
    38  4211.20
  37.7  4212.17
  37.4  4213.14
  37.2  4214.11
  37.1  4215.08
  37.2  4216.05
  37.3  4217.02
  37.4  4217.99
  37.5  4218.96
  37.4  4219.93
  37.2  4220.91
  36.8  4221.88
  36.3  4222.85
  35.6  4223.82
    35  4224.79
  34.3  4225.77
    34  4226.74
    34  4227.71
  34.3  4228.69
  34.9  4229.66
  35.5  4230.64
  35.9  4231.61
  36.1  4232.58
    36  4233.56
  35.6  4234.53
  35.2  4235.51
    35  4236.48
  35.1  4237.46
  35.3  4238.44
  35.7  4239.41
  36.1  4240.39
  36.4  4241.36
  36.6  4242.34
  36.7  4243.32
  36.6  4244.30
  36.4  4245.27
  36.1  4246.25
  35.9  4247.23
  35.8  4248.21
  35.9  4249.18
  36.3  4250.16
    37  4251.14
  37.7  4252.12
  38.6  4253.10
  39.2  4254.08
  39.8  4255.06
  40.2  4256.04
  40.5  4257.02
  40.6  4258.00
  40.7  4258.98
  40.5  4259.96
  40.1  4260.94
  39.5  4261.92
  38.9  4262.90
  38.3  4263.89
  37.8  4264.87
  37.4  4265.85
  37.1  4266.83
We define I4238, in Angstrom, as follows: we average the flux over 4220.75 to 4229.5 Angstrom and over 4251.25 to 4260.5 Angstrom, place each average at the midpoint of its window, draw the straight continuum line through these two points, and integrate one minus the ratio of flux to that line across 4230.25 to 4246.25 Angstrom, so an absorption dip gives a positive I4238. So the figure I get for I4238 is 0.52 Angstrom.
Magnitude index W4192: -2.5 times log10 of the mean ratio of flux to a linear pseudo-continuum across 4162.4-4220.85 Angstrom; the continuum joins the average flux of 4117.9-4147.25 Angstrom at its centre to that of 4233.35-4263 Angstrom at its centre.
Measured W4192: -0.041 mag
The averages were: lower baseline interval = 33.1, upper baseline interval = 37.4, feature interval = 36.7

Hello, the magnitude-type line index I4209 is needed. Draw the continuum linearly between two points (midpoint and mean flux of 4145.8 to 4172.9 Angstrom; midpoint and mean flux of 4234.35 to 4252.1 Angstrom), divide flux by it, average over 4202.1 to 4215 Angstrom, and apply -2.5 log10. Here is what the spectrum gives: -0.05 mag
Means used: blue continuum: 35.7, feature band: 37.5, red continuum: 36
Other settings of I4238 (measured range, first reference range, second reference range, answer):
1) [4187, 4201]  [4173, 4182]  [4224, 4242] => 0.3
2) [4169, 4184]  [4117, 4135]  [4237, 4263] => -1.1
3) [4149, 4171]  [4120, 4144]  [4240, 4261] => -1.1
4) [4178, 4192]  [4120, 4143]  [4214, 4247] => -1.2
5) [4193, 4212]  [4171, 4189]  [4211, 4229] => 0.1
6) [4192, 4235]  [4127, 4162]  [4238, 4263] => 0.4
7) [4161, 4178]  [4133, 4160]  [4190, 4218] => -0.2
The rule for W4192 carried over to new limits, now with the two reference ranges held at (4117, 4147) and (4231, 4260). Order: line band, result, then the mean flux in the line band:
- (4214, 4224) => -0.03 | 37.1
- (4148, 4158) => -0.06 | 35.7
